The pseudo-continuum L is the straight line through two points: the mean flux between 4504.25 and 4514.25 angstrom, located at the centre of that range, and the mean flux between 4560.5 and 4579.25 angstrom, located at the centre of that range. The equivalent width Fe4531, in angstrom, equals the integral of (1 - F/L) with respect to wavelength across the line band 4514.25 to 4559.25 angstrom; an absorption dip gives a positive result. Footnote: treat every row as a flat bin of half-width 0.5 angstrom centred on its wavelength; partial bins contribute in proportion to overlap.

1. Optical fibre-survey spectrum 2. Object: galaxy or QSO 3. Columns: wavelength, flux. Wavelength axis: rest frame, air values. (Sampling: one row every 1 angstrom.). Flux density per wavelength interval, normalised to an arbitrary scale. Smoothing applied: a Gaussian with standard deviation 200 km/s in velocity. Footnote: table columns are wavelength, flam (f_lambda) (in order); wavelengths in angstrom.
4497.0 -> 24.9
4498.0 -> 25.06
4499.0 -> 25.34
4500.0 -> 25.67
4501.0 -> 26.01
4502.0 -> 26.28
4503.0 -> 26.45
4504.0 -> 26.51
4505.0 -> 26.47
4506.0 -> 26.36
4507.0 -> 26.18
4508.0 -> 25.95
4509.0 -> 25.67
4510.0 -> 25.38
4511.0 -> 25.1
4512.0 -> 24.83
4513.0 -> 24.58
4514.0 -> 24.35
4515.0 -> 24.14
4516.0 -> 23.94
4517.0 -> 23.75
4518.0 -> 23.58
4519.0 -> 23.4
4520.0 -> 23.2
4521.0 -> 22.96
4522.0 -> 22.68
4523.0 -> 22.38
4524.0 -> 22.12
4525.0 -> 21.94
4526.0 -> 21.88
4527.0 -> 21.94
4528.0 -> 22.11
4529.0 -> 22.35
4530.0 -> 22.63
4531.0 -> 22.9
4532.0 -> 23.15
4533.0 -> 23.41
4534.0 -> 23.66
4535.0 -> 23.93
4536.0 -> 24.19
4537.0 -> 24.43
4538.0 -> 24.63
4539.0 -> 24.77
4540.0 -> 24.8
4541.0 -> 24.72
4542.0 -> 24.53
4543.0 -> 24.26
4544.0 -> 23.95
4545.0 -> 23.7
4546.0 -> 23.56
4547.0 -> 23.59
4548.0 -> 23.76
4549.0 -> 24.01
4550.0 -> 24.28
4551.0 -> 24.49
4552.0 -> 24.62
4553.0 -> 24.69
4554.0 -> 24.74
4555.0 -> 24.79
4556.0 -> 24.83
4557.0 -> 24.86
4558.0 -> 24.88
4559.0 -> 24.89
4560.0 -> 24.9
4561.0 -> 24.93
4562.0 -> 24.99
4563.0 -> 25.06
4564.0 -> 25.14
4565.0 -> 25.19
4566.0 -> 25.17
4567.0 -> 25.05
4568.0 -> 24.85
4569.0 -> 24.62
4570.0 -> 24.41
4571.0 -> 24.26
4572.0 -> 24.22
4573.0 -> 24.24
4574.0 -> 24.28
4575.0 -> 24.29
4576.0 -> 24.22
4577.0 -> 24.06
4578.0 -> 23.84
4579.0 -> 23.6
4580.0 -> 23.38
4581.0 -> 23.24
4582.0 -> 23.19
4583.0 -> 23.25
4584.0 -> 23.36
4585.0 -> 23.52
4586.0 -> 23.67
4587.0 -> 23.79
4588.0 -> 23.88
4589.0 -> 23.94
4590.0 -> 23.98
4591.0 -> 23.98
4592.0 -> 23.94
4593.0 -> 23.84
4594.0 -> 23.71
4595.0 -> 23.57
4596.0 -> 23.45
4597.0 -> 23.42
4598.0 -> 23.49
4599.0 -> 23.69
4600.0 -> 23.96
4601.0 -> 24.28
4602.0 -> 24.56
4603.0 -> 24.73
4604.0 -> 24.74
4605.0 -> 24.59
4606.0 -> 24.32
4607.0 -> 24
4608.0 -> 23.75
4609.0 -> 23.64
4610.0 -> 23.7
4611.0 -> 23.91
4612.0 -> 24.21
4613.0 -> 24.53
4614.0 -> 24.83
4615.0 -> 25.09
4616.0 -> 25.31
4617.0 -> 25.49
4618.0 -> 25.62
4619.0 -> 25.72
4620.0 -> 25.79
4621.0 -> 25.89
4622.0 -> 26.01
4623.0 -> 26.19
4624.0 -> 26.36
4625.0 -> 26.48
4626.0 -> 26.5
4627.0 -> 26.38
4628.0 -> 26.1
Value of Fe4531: 2.44 angstrom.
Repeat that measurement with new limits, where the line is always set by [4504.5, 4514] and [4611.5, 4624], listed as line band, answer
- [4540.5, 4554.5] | 0.7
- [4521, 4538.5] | 1.8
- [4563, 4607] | 2.4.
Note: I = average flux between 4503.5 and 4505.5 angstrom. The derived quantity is 26.5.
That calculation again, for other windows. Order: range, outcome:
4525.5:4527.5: 21.9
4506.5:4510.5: 25.8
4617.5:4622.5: 25.8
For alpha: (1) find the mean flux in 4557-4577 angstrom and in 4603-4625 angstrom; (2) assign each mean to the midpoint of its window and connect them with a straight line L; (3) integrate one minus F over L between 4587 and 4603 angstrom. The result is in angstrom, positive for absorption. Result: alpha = 0.6 angstrom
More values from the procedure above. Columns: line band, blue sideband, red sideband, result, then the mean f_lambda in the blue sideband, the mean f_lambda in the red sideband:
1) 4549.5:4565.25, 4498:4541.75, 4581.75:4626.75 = -0.3 angstrom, 24.2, 24.5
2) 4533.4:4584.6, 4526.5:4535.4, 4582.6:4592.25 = -2.3 angstrom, 22.9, 23.7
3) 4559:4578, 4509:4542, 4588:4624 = -0.5 angstrom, 23.6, 24.5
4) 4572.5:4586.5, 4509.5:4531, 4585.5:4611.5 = 0.0 angstrom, 23.3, 23.9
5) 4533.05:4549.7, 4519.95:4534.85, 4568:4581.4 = -0.8 angstrom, 22.6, 24.1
